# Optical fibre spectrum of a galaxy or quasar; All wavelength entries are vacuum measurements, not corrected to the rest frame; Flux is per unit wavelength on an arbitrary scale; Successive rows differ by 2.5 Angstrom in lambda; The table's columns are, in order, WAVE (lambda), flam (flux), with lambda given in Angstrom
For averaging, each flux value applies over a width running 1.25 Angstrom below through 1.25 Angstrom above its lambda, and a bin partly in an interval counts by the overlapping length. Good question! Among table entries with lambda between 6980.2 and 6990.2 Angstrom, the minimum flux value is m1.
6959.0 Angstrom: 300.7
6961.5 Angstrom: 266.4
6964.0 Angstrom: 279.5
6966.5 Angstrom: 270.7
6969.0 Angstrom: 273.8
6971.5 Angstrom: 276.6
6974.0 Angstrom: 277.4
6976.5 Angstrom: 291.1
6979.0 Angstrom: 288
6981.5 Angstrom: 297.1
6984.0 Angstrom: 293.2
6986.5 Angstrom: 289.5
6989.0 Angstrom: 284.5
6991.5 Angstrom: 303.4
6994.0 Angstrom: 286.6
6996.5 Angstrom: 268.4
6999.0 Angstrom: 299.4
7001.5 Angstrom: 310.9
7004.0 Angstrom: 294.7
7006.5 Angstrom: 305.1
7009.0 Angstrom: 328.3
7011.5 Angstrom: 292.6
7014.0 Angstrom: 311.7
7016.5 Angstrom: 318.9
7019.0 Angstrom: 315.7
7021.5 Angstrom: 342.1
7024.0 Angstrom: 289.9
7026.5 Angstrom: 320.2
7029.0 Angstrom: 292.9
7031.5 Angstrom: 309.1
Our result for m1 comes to 284.5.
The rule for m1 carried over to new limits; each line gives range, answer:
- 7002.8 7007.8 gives 294.7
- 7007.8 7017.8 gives 292.6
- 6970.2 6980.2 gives 276.6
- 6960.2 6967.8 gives 266.4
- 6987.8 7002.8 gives 268.4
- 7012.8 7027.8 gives 289.9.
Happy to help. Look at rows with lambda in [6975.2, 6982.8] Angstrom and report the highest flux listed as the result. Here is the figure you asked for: 297.1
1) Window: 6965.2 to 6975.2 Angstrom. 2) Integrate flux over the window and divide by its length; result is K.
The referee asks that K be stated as 275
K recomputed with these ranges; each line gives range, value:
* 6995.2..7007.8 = 296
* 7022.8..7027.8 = 305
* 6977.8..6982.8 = 293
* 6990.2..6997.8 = 286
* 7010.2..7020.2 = 310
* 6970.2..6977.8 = 282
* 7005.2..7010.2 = 316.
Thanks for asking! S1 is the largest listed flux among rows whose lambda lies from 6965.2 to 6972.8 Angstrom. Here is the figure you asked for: 276.6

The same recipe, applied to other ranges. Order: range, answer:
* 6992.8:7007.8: 310.9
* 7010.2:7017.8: 318.9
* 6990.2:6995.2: 303.4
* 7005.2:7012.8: 328.3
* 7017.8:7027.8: 342.1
